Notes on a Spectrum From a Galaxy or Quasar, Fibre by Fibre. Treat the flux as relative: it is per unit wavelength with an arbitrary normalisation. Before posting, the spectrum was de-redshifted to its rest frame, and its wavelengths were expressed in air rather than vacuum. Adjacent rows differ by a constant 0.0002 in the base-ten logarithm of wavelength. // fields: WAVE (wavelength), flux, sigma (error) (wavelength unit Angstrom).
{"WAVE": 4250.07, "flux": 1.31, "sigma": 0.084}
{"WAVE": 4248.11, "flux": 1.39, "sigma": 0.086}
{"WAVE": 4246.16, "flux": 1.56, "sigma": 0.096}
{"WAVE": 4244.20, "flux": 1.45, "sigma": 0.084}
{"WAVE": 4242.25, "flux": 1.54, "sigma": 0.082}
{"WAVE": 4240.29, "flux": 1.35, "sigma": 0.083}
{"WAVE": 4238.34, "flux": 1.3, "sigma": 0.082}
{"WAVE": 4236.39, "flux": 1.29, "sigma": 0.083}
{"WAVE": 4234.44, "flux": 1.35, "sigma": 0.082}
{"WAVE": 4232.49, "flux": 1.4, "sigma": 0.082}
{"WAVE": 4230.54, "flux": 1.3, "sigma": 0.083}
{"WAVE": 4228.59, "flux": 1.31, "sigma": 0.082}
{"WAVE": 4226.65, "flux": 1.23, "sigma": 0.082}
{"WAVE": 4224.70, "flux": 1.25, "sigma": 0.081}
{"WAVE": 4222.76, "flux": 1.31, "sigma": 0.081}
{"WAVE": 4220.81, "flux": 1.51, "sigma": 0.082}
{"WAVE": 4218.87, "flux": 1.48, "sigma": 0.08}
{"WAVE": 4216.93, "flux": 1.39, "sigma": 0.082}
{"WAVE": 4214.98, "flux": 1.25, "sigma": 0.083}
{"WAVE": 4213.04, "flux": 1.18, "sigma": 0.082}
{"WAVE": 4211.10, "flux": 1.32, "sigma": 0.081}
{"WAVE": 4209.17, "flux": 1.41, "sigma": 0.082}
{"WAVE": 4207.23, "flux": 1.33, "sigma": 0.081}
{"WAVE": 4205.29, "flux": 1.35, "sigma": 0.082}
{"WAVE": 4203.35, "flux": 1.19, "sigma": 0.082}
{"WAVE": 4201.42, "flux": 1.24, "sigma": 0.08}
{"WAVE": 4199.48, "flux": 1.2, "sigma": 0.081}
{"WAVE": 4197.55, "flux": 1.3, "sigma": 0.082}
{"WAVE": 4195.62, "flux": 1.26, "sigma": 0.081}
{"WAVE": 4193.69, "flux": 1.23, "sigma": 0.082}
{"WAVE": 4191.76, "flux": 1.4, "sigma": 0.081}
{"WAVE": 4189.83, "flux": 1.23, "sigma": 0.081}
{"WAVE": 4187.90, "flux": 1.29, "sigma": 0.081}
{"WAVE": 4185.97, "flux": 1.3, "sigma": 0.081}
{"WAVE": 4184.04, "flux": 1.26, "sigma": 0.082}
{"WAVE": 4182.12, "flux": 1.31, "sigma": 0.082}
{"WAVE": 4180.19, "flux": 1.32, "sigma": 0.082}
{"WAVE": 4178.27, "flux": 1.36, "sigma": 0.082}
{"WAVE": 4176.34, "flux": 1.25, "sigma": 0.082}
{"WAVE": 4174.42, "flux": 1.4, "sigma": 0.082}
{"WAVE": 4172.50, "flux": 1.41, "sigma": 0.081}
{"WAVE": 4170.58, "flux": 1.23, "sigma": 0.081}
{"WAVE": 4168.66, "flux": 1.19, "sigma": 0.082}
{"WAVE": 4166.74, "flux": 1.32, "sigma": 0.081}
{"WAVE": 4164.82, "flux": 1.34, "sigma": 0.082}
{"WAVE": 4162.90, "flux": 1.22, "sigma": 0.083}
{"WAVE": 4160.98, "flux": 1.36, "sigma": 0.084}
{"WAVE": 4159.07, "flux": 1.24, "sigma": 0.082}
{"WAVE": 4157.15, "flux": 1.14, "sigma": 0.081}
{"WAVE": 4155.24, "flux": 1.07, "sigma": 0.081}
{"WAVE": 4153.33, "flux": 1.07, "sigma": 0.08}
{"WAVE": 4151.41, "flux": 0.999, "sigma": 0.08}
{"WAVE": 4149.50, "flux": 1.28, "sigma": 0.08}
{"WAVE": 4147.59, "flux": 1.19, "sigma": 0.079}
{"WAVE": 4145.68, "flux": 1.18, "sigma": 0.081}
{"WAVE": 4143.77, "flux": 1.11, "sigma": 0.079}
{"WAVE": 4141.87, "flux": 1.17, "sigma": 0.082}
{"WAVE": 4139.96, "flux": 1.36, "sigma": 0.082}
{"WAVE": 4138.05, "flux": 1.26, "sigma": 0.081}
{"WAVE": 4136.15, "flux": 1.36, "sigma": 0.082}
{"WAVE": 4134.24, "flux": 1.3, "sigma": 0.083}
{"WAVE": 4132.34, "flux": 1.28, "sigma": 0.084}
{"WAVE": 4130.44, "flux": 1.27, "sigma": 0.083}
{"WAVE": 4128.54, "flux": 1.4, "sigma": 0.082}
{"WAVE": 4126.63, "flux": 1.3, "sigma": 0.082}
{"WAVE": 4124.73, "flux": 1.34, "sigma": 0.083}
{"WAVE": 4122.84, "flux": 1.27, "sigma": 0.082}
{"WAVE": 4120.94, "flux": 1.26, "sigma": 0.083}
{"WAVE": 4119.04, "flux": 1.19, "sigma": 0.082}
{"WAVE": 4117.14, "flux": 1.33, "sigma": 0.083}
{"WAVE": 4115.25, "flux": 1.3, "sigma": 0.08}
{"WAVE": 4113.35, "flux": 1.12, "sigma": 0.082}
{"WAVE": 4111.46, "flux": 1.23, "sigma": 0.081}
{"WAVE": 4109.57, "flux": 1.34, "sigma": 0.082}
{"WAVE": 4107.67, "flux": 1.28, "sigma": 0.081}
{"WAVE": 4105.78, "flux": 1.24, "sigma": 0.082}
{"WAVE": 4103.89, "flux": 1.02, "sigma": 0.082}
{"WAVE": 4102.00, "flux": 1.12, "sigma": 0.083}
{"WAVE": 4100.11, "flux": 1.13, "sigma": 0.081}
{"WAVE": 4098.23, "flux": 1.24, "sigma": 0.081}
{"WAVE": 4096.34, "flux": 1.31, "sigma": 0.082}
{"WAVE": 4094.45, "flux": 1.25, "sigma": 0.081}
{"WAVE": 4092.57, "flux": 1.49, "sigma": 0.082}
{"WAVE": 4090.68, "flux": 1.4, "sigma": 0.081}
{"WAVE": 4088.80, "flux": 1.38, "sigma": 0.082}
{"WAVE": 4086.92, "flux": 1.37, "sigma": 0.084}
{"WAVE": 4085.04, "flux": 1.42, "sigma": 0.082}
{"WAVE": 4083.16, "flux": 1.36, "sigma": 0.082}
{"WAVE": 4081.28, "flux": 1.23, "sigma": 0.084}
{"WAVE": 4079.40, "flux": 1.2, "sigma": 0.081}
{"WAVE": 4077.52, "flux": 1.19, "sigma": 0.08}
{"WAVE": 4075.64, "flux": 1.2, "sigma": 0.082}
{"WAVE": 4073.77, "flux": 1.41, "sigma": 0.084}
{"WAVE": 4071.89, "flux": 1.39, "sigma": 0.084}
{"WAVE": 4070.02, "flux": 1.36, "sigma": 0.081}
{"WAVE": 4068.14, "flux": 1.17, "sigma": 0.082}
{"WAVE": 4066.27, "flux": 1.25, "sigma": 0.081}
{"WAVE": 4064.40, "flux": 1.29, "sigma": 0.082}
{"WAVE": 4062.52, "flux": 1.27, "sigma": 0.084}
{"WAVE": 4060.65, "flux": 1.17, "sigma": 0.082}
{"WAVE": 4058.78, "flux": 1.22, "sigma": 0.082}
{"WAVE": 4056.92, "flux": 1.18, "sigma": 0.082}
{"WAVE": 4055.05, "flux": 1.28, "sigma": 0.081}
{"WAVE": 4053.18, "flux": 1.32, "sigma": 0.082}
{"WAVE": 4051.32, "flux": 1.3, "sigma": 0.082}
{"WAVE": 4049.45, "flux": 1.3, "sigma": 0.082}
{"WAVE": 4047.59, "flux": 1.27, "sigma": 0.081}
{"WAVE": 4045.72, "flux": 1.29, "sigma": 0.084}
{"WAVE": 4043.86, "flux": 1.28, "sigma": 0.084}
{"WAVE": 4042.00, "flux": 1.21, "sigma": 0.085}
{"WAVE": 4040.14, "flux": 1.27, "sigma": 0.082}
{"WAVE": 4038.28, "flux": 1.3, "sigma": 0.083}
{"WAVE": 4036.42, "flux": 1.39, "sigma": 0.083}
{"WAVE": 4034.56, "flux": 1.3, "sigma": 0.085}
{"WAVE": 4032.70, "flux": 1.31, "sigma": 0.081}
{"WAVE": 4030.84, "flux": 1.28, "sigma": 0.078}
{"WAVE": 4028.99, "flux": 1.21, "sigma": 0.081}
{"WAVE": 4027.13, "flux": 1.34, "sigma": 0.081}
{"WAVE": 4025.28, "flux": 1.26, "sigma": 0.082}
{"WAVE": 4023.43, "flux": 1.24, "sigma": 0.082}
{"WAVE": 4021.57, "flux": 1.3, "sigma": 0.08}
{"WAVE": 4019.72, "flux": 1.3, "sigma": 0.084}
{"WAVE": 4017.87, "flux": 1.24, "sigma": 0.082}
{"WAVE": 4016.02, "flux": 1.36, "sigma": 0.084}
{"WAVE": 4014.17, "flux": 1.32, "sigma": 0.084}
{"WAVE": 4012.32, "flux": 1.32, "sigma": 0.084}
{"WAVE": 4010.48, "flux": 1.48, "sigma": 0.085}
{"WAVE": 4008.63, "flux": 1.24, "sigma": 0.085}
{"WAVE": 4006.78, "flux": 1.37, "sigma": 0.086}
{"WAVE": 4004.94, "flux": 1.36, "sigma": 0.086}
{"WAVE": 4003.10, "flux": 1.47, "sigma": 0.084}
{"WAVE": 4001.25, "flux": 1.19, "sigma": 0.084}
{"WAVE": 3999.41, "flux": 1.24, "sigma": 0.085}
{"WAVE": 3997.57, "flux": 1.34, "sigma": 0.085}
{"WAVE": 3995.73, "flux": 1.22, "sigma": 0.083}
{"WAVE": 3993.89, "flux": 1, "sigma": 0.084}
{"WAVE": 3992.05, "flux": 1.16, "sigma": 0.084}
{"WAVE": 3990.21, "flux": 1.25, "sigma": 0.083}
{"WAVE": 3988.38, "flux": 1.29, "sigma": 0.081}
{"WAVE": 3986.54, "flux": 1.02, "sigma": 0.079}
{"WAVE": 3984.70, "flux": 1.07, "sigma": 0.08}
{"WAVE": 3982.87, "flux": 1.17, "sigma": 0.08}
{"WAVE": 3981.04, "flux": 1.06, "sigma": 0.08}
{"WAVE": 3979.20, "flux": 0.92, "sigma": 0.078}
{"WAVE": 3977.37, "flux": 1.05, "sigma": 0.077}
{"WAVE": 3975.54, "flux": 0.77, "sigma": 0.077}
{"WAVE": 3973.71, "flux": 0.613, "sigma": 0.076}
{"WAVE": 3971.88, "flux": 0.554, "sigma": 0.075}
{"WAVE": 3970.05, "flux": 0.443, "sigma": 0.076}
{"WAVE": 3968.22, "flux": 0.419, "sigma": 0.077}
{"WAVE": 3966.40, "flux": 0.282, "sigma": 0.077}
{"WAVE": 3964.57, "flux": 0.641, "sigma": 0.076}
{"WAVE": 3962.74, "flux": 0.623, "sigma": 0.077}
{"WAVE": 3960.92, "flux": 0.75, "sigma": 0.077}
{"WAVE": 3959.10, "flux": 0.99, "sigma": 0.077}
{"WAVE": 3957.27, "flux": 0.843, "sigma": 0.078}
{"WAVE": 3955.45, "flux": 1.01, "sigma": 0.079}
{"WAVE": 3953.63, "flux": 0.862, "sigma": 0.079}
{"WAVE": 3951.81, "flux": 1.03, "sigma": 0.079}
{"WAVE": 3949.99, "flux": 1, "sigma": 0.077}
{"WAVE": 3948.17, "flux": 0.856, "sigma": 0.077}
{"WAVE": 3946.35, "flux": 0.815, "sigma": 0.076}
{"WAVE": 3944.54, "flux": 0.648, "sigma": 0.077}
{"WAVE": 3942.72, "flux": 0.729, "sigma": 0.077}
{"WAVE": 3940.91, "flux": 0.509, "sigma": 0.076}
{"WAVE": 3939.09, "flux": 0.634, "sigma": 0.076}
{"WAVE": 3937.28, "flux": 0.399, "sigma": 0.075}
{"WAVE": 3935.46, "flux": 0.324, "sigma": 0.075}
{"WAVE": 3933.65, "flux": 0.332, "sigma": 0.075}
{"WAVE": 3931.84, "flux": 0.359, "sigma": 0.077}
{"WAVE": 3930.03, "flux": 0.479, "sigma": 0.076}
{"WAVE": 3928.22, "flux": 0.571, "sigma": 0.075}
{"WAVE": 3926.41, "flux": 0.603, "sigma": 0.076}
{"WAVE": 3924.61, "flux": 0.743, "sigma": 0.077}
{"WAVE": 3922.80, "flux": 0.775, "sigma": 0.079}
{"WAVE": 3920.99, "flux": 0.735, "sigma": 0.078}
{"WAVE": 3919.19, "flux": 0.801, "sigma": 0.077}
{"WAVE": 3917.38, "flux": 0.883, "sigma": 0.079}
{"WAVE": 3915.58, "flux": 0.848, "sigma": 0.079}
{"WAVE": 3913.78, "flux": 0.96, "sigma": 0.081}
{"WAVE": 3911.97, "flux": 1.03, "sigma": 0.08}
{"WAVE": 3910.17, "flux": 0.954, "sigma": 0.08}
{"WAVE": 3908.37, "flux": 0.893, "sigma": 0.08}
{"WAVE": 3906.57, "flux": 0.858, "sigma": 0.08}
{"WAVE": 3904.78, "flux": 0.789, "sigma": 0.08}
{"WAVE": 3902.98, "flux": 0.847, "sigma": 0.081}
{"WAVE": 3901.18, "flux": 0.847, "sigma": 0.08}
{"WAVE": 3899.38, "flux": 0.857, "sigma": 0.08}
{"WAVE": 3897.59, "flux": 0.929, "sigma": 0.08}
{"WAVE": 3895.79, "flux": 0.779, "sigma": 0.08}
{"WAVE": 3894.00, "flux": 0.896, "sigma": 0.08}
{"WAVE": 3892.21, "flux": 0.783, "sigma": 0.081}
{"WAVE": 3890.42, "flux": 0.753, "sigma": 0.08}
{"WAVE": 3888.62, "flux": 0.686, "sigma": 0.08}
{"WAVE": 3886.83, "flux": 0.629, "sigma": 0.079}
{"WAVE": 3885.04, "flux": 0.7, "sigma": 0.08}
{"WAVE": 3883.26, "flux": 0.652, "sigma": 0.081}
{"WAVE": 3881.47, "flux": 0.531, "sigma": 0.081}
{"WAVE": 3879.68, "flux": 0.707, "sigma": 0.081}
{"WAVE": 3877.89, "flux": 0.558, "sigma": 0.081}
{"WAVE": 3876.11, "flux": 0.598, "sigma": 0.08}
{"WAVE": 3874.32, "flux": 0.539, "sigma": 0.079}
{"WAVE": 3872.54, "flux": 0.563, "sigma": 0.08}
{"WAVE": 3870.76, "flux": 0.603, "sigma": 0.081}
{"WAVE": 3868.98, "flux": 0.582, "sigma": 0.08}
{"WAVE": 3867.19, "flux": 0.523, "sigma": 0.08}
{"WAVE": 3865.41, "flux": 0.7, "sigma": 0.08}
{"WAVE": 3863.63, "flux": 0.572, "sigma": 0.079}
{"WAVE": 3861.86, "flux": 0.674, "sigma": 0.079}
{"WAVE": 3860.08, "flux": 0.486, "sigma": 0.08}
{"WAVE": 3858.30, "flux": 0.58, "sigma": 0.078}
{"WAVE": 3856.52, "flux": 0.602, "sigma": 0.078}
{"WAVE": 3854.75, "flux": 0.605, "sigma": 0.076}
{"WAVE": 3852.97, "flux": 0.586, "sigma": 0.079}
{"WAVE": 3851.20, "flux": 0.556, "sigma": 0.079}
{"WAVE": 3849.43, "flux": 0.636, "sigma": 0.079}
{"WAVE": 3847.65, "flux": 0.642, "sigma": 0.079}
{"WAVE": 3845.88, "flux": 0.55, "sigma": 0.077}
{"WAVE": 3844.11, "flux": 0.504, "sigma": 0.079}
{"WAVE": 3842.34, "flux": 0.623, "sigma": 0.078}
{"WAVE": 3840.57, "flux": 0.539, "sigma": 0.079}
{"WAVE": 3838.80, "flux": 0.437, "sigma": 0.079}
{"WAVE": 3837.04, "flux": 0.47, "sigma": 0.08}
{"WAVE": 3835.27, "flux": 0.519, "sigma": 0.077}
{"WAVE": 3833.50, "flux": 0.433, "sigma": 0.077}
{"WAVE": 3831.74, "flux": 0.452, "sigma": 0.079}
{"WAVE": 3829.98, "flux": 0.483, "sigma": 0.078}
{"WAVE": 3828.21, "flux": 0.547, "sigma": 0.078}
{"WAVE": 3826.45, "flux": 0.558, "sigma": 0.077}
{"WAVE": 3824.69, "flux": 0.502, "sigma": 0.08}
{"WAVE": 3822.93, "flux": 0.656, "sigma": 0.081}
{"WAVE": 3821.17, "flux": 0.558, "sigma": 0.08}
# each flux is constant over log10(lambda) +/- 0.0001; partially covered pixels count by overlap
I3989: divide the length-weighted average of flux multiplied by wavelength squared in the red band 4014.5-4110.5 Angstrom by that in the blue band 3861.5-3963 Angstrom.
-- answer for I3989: 1.9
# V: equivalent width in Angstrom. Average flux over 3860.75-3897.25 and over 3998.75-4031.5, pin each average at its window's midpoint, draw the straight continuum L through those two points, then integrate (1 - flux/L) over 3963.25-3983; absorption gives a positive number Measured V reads 7.3 Angstrom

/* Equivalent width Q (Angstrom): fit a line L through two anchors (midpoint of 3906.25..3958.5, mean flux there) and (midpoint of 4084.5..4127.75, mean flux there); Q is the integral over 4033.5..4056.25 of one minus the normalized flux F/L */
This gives -4.3 Angstrom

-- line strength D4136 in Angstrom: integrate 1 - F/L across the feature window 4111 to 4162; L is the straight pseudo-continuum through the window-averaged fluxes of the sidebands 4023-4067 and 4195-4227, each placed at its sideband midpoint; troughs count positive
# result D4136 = 2.2 Angstrom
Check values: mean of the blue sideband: 1.27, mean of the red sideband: 1.31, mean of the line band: 1.24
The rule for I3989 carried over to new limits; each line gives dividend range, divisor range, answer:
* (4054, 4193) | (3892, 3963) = 1.82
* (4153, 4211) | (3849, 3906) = 2.22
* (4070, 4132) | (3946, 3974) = 1.88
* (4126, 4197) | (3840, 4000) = 1.89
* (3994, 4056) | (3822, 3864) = 2.58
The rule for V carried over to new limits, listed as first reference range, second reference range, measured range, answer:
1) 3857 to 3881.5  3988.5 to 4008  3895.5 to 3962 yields 9.0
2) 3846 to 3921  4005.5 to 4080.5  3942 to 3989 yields 8.6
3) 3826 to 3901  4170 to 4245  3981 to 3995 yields -4.3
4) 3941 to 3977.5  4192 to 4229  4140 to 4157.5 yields 0.3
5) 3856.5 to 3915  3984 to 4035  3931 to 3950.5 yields 7.6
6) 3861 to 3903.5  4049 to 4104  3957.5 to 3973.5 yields 5.8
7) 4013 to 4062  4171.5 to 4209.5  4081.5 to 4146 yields 0.7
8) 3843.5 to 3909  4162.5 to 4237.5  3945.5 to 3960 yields -1.9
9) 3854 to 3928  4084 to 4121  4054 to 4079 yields -1.7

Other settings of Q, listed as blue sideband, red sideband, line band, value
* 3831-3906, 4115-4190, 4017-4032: -4.5 Angstrom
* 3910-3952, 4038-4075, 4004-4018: -3.6 Angstrom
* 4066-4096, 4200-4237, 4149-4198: 2.2 Angstrom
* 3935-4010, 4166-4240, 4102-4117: -0.9 Angstrom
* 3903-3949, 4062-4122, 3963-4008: -3.6 Angstrom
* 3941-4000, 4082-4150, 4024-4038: -3.3 Angstrom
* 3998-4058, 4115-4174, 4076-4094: -0.8 Angstrom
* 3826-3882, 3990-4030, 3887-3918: -2.6 Angstrom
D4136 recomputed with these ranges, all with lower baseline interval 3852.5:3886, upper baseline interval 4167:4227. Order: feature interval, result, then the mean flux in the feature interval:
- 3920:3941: 5.4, 0.541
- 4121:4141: -2.6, 1.31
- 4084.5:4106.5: -4.0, 1.28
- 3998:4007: -4.5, 1.32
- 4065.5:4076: -2.8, 1.3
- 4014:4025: -4.4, 1.29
